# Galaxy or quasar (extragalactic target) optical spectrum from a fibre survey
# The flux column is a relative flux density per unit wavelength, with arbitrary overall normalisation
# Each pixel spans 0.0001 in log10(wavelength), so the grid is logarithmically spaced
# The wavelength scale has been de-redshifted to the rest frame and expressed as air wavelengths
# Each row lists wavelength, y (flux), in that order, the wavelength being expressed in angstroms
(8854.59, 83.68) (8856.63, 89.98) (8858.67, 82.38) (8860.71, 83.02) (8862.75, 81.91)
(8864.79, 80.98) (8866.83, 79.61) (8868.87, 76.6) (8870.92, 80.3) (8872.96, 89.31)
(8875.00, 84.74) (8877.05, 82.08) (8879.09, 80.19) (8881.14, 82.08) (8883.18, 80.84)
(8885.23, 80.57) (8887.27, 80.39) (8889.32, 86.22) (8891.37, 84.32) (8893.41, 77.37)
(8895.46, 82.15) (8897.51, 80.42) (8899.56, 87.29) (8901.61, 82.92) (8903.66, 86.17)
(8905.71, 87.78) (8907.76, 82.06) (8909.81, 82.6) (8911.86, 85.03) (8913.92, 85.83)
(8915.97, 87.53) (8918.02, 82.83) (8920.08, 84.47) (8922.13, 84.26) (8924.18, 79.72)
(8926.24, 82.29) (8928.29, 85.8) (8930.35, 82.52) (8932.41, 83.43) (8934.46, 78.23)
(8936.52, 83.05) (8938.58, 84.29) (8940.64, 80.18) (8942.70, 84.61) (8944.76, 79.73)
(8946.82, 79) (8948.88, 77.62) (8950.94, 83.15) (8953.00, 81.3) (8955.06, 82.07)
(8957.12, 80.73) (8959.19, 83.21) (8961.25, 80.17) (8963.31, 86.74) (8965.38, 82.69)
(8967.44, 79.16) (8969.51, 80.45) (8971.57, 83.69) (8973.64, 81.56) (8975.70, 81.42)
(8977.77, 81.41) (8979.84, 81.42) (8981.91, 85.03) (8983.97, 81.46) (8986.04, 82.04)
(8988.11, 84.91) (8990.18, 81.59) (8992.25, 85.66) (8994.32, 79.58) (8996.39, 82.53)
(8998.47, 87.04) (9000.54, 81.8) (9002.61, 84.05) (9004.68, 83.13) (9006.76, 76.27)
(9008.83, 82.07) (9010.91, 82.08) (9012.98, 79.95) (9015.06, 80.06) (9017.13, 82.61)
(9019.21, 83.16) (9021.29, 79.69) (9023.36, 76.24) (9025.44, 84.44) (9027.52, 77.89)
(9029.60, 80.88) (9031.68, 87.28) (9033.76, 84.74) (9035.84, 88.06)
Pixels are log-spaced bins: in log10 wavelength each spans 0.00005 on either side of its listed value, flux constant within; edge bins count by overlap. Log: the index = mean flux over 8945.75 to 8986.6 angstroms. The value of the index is 81.7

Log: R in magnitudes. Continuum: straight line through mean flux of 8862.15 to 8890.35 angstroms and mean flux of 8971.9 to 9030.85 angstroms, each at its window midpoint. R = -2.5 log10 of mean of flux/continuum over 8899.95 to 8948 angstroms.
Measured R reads -0.02 mag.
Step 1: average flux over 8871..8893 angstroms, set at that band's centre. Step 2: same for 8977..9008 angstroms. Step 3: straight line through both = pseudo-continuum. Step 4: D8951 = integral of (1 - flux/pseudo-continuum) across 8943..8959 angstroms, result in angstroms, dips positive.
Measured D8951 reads 0.3 angstroms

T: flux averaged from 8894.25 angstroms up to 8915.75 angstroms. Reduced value 84.3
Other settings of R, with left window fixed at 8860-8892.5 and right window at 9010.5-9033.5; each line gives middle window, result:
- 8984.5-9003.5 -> -0.02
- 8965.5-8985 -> 0.00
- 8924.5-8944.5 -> -0.01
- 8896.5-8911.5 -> -0.03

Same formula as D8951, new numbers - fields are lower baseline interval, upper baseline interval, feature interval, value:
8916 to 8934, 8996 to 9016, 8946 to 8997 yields 0.3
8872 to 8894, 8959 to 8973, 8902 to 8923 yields -0.6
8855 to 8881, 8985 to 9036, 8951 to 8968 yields 0.0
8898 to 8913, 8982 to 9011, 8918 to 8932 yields 0.2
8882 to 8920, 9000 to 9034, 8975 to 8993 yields -0.2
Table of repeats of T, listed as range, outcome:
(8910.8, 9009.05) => 82.4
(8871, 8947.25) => 83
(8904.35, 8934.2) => 83.9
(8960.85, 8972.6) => 82.3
